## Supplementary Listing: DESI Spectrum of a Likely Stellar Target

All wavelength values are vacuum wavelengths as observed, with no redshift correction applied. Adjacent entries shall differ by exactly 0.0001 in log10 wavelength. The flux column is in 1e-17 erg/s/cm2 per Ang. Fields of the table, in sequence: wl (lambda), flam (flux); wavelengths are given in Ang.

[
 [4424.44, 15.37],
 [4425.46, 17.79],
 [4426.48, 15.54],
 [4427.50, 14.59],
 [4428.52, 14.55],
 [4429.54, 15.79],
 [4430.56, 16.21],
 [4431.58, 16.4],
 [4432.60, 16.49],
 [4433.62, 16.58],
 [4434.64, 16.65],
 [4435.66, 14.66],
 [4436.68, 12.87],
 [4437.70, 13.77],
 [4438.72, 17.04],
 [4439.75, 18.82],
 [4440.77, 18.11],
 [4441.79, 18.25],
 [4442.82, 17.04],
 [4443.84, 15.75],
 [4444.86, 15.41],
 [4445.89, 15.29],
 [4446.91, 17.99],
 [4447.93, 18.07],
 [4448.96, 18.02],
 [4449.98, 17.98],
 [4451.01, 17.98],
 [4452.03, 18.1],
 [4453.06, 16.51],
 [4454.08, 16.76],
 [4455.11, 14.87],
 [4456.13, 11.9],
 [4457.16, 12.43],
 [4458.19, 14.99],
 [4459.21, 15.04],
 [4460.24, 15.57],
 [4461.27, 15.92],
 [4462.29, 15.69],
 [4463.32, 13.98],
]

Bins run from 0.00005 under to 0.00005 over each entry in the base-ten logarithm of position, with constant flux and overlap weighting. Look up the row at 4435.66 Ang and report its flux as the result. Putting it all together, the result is 14.66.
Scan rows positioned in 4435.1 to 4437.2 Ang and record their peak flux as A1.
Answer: 14.66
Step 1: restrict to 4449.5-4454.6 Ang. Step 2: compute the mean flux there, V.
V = 17.4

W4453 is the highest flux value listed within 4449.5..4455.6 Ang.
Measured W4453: 18.1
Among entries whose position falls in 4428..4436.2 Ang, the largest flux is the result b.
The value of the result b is 16.65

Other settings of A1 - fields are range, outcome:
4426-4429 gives 15.54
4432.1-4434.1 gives 16.58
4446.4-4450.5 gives 18.07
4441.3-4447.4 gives 18.25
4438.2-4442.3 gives 18.82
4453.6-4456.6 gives 16.76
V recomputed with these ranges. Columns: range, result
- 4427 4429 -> 14.6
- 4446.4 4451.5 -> 18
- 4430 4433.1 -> 16.4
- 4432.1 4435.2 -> 16.6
